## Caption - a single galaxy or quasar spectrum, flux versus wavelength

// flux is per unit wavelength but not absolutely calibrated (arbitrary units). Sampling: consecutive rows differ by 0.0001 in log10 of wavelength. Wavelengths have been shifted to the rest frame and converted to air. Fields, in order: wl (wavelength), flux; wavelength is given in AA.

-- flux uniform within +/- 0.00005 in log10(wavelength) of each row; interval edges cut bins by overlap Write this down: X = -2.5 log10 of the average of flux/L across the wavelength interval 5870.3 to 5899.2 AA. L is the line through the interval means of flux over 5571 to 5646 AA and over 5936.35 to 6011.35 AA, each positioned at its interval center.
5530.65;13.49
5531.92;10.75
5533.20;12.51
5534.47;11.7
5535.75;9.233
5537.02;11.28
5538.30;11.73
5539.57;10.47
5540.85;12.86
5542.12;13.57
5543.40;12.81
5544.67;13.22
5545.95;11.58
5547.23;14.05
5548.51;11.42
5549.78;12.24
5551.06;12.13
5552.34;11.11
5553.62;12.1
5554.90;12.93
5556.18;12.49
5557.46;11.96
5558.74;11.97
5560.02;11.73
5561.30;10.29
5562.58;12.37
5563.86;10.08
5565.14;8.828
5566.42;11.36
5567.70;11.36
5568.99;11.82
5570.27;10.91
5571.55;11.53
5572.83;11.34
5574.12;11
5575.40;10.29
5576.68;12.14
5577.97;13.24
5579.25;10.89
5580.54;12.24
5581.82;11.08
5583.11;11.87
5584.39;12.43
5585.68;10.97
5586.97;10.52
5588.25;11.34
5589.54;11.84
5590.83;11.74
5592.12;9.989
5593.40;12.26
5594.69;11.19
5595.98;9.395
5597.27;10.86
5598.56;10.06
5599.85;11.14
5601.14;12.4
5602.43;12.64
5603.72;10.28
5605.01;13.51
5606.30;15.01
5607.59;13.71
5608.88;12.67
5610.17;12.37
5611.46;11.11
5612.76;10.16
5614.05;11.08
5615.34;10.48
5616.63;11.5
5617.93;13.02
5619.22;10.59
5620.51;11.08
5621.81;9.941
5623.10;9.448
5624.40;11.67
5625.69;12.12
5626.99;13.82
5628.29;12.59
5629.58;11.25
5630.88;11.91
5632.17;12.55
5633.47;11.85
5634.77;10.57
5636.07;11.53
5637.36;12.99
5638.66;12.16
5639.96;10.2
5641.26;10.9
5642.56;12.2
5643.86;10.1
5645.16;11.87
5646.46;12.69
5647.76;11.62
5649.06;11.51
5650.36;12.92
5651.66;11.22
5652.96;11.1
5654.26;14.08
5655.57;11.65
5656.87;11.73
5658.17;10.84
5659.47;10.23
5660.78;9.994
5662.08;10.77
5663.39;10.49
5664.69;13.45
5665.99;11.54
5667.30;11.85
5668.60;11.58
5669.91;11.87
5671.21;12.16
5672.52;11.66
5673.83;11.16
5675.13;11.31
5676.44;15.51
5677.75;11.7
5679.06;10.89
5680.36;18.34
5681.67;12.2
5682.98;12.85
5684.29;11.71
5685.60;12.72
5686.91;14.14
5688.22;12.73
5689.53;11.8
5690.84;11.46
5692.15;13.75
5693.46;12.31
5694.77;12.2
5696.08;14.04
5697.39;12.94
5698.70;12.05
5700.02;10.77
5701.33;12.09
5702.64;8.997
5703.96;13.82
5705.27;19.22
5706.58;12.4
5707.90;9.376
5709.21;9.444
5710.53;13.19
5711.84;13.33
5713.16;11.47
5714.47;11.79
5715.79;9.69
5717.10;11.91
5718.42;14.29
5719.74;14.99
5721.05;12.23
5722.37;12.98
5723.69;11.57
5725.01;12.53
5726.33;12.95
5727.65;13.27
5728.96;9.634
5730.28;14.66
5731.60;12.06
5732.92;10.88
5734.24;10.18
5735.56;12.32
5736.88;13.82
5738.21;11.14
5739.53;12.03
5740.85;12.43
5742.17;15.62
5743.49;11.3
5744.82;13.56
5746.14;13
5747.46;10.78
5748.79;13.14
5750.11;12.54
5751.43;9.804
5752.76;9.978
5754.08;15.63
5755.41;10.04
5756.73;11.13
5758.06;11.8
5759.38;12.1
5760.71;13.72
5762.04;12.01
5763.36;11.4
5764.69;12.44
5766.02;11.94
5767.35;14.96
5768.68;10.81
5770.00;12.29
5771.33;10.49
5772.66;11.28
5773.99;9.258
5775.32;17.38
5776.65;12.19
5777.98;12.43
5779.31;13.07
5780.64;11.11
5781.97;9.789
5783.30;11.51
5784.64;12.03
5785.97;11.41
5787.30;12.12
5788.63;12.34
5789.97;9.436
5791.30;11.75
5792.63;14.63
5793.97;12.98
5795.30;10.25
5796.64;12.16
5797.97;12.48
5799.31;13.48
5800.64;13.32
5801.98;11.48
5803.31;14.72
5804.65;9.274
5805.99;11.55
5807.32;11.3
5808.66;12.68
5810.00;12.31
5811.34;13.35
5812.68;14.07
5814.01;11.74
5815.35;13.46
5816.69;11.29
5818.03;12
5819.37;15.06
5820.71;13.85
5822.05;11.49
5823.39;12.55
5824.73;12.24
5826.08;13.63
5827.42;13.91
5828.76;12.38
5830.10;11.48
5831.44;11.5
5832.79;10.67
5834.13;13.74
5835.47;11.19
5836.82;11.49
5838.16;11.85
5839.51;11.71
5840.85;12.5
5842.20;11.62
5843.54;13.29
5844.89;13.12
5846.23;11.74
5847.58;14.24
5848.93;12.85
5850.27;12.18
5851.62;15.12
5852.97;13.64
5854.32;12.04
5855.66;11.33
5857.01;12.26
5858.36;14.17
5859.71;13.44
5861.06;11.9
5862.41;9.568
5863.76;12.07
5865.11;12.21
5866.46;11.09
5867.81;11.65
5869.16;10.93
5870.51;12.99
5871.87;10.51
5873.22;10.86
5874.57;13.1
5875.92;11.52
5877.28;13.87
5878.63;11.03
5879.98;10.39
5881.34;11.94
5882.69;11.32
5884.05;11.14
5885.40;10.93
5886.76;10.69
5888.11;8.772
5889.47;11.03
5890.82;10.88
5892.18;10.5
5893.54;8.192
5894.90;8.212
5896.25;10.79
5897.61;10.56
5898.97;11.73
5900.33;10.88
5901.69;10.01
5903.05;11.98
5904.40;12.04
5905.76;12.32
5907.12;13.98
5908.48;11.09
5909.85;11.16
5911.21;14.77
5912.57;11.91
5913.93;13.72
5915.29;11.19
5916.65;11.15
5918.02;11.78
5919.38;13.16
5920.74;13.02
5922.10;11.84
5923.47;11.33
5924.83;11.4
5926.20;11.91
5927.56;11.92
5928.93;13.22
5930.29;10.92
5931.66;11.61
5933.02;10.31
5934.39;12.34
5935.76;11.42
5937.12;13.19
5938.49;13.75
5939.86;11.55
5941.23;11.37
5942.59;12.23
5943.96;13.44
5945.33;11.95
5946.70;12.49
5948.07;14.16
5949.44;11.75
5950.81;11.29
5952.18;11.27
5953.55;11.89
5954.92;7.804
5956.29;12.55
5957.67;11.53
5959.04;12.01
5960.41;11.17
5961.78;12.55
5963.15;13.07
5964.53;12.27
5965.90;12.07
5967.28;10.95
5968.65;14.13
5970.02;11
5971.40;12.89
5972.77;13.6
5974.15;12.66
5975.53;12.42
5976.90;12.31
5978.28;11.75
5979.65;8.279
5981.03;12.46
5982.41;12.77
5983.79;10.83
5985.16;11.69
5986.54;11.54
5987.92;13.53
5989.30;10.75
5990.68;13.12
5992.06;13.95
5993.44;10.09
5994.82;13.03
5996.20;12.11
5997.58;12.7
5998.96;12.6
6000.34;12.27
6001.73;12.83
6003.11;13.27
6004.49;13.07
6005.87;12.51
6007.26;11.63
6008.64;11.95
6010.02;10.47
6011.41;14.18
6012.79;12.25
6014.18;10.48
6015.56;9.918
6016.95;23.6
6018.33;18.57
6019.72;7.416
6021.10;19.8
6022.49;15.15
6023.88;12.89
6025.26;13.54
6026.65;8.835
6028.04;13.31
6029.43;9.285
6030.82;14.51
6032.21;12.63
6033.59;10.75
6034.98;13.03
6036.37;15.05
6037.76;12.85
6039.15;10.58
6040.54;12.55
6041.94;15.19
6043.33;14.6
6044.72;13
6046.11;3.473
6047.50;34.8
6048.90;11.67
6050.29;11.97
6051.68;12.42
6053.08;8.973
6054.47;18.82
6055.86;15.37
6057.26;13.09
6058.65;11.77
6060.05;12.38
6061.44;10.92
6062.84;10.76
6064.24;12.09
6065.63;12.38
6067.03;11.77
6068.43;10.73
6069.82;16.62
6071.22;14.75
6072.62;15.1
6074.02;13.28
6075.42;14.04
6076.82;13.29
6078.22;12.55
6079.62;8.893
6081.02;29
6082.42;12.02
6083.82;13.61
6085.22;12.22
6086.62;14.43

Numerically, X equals 0.10 mag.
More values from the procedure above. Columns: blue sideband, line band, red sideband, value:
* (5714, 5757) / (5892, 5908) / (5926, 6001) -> 0.11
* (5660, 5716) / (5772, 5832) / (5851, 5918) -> -0.04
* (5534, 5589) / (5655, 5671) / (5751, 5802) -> 0.04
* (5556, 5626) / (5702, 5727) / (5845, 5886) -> -0.06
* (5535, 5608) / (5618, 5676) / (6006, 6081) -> 0.03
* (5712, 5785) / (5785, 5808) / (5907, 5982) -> 0.01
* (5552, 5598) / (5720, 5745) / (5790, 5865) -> -0.03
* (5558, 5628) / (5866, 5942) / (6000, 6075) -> 0.10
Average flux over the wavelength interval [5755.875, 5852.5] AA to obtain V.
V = 12.3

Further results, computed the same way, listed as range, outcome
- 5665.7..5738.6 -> 12.4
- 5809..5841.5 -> 12.5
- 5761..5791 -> 11.9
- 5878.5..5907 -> 10.8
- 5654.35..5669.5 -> 11.4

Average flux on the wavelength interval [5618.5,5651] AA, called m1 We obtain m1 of 11.6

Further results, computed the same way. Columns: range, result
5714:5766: 12.2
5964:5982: 12.1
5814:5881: 12.3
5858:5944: 11.6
